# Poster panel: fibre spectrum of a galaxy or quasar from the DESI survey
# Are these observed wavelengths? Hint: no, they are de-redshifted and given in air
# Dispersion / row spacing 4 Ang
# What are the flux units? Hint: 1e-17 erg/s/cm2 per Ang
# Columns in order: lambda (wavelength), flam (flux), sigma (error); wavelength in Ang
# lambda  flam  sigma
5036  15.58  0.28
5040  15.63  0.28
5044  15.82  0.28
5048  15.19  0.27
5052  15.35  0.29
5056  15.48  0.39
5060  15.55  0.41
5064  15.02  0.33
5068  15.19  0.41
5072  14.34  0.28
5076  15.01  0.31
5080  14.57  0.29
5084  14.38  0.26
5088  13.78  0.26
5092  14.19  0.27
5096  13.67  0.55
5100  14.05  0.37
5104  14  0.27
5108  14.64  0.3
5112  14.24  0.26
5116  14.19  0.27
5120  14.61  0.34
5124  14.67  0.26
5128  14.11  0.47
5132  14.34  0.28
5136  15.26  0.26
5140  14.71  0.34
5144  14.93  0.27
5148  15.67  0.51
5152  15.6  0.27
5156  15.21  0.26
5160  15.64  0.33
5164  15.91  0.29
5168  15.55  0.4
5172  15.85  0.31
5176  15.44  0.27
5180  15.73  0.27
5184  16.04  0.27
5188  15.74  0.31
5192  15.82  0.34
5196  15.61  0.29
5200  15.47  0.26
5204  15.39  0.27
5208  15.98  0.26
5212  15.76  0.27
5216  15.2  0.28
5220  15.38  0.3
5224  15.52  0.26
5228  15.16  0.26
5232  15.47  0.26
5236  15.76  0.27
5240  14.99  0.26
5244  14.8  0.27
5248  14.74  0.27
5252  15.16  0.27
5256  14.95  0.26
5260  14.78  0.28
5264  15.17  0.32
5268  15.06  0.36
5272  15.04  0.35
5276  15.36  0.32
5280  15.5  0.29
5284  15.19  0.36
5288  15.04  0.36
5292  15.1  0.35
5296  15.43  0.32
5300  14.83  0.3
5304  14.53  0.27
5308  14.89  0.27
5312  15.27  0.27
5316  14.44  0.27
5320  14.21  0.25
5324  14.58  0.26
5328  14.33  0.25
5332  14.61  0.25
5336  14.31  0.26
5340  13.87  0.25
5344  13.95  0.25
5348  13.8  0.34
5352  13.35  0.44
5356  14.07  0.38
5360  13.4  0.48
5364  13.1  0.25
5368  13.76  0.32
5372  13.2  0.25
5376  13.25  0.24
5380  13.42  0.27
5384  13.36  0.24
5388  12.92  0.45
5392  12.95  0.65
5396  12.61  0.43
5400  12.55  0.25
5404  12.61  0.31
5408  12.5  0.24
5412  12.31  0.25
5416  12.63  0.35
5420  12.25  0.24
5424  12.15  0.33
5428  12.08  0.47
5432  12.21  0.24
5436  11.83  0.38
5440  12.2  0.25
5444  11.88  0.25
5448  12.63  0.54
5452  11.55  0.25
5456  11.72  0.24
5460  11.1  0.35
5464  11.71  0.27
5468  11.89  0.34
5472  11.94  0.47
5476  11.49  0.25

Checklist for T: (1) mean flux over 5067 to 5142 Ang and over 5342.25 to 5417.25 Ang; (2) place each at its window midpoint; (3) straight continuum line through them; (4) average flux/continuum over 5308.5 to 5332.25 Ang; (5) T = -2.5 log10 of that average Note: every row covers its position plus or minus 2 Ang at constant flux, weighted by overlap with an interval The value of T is -0.09 mag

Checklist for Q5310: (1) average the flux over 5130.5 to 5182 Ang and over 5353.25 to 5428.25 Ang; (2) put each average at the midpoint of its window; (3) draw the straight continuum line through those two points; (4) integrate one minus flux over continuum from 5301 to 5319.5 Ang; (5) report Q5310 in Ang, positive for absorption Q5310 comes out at -1.3 Ang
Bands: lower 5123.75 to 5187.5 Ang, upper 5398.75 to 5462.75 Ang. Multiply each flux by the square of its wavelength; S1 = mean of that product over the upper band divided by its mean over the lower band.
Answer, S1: 0.9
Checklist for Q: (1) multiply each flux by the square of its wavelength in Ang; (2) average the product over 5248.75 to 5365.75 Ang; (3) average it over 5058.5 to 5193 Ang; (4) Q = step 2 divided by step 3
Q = 1.0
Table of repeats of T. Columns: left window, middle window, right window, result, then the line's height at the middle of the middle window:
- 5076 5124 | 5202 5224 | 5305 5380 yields -0.10 mag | 14.1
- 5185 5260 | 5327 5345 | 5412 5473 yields -0.05 mag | 13.6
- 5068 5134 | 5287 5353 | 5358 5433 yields -0.10 mag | 13.2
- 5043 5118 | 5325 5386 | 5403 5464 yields -0.09 mag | 12.7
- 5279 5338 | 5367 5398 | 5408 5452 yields 0.00 mag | 13.2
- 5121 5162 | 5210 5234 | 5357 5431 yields -0.08 mag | 14.3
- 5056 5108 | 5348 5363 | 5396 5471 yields -0.08 mag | 12.6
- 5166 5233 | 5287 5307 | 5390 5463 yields -0.06 mag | 14.1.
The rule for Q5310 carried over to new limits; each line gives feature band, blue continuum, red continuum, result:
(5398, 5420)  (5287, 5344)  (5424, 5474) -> 0.4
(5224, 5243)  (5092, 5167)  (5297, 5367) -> -1.1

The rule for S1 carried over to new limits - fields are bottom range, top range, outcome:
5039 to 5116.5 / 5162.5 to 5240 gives 1.11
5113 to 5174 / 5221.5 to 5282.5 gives 1.05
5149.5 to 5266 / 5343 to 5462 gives 0.88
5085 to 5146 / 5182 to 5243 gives 1.12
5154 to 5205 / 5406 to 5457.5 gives 0.85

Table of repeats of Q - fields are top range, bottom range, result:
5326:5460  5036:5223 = 0.95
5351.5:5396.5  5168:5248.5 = 0.91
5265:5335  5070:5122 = 1.13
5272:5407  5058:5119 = 1.07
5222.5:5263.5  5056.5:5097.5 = 1.10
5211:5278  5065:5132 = 1.12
